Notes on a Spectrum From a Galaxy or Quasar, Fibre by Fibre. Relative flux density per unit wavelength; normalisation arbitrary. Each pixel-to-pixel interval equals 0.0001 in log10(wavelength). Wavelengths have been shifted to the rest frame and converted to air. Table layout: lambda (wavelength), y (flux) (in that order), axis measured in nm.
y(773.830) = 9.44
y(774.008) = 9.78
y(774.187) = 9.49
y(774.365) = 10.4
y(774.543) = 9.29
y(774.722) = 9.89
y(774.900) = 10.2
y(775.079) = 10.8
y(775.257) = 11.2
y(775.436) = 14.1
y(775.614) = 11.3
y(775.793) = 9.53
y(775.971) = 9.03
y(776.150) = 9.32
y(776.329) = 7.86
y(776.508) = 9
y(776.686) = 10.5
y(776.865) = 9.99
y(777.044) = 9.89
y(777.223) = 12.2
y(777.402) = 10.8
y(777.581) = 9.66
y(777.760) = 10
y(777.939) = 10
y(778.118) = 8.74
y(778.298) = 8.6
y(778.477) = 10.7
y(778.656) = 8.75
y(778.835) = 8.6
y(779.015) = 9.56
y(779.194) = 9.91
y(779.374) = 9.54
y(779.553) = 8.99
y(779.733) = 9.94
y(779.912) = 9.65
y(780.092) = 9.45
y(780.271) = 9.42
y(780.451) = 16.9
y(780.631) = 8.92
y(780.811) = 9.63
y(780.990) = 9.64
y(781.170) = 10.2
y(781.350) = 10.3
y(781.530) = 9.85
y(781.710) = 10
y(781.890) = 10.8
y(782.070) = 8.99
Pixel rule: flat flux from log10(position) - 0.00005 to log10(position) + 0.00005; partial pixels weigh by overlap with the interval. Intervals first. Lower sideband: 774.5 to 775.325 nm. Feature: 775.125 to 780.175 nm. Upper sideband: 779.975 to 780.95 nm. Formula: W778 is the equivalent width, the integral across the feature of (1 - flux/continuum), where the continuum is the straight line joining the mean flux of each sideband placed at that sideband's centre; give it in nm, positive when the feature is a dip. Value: 0.30 nm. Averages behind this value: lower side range 10.3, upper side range 10.8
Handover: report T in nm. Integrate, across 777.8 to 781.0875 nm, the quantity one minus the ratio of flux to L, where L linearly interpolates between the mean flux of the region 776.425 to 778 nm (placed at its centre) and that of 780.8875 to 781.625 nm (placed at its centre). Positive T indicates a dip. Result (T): 0.09 nm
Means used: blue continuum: 10.2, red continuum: 10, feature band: 9.83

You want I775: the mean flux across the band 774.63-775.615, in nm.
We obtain 11.2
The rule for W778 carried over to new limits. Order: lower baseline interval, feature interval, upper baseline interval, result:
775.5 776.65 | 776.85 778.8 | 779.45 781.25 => -0.017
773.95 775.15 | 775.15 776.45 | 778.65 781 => -0.045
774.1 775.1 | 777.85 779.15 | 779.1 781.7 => 0.102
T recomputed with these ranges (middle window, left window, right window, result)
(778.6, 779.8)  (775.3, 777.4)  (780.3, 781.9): 0.133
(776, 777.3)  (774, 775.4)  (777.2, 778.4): 0.035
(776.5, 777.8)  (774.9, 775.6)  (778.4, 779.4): 0.026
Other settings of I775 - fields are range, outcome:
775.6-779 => 9.67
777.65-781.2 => 9.85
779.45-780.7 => 10.5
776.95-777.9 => 10.5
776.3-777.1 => 9.55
